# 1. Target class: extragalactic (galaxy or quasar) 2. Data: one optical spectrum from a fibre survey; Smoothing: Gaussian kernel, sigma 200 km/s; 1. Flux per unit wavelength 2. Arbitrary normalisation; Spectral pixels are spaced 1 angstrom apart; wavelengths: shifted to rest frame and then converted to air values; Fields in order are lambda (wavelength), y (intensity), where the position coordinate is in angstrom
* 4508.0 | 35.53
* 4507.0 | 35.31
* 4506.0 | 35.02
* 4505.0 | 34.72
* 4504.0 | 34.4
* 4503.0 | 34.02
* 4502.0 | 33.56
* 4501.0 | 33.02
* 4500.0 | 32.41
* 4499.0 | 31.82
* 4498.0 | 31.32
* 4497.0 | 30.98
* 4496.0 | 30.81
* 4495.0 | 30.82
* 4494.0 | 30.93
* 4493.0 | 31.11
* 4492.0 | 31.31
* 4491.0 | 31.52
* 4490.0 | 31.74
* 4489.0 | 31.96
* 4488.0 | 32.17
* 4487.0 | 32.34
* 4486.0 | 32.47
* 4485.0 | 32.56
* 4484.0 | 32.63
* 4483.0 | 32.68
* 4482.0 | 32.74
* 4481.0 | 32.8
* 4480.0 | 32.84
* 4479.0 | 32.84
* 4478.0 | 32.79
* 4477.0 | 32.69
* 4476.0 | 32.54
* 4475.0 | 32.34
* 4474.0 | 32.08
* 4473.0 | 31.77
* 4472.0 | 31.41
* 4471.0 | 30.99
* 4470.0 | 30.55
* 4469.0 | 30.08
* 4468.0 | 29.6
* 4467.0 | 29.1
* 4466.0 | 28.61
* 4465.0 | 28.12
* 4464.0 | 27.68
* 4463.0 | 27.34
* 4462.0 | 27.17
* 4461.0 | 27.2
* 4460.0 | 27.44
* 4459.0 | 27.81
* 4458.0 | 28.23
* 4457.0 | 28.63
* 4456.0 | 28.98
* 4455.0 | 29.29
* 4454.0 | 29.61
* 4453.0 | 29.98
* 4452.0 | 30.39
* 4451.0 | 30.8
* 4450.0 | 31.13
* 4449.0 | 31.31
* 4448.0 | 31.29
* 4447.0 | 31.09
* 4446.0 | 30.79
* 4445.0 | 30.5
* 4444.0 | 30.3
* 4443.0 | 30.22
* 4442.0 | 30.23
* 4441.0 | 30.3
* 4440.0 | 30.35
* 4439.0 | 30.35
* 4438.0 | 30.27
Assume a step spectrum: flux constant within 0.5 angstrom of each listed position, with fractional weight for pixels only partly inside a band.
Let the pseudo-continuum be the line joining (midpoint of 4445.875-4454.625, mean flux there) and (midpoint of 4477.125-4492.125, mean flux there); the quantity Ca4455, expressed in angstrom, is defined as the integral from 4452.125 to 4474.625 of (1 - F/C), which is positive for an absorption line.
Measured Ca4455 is 1.5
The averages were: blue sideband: 30.7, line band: 29.2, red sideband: 32.4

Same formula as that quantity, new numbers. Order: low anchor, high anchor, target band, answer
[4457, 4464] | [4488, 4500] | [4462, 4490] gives -1.8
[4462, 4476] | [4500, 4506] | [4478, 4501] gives 0.2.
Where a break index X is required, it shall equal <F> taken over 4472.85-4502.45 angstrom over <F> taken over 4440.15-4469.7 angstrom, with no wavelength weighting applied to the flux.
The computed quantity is 1.09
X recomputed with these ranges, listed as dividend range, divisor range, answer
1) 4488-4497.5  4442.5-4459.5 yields 1.04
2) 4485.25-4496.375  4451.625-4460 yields 1.09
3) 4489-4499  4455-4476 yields 1.07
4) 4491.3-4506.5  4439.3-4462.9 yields 1.09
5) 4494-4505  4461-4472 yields 1.12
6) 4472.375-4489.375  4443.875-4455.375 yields 1.06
